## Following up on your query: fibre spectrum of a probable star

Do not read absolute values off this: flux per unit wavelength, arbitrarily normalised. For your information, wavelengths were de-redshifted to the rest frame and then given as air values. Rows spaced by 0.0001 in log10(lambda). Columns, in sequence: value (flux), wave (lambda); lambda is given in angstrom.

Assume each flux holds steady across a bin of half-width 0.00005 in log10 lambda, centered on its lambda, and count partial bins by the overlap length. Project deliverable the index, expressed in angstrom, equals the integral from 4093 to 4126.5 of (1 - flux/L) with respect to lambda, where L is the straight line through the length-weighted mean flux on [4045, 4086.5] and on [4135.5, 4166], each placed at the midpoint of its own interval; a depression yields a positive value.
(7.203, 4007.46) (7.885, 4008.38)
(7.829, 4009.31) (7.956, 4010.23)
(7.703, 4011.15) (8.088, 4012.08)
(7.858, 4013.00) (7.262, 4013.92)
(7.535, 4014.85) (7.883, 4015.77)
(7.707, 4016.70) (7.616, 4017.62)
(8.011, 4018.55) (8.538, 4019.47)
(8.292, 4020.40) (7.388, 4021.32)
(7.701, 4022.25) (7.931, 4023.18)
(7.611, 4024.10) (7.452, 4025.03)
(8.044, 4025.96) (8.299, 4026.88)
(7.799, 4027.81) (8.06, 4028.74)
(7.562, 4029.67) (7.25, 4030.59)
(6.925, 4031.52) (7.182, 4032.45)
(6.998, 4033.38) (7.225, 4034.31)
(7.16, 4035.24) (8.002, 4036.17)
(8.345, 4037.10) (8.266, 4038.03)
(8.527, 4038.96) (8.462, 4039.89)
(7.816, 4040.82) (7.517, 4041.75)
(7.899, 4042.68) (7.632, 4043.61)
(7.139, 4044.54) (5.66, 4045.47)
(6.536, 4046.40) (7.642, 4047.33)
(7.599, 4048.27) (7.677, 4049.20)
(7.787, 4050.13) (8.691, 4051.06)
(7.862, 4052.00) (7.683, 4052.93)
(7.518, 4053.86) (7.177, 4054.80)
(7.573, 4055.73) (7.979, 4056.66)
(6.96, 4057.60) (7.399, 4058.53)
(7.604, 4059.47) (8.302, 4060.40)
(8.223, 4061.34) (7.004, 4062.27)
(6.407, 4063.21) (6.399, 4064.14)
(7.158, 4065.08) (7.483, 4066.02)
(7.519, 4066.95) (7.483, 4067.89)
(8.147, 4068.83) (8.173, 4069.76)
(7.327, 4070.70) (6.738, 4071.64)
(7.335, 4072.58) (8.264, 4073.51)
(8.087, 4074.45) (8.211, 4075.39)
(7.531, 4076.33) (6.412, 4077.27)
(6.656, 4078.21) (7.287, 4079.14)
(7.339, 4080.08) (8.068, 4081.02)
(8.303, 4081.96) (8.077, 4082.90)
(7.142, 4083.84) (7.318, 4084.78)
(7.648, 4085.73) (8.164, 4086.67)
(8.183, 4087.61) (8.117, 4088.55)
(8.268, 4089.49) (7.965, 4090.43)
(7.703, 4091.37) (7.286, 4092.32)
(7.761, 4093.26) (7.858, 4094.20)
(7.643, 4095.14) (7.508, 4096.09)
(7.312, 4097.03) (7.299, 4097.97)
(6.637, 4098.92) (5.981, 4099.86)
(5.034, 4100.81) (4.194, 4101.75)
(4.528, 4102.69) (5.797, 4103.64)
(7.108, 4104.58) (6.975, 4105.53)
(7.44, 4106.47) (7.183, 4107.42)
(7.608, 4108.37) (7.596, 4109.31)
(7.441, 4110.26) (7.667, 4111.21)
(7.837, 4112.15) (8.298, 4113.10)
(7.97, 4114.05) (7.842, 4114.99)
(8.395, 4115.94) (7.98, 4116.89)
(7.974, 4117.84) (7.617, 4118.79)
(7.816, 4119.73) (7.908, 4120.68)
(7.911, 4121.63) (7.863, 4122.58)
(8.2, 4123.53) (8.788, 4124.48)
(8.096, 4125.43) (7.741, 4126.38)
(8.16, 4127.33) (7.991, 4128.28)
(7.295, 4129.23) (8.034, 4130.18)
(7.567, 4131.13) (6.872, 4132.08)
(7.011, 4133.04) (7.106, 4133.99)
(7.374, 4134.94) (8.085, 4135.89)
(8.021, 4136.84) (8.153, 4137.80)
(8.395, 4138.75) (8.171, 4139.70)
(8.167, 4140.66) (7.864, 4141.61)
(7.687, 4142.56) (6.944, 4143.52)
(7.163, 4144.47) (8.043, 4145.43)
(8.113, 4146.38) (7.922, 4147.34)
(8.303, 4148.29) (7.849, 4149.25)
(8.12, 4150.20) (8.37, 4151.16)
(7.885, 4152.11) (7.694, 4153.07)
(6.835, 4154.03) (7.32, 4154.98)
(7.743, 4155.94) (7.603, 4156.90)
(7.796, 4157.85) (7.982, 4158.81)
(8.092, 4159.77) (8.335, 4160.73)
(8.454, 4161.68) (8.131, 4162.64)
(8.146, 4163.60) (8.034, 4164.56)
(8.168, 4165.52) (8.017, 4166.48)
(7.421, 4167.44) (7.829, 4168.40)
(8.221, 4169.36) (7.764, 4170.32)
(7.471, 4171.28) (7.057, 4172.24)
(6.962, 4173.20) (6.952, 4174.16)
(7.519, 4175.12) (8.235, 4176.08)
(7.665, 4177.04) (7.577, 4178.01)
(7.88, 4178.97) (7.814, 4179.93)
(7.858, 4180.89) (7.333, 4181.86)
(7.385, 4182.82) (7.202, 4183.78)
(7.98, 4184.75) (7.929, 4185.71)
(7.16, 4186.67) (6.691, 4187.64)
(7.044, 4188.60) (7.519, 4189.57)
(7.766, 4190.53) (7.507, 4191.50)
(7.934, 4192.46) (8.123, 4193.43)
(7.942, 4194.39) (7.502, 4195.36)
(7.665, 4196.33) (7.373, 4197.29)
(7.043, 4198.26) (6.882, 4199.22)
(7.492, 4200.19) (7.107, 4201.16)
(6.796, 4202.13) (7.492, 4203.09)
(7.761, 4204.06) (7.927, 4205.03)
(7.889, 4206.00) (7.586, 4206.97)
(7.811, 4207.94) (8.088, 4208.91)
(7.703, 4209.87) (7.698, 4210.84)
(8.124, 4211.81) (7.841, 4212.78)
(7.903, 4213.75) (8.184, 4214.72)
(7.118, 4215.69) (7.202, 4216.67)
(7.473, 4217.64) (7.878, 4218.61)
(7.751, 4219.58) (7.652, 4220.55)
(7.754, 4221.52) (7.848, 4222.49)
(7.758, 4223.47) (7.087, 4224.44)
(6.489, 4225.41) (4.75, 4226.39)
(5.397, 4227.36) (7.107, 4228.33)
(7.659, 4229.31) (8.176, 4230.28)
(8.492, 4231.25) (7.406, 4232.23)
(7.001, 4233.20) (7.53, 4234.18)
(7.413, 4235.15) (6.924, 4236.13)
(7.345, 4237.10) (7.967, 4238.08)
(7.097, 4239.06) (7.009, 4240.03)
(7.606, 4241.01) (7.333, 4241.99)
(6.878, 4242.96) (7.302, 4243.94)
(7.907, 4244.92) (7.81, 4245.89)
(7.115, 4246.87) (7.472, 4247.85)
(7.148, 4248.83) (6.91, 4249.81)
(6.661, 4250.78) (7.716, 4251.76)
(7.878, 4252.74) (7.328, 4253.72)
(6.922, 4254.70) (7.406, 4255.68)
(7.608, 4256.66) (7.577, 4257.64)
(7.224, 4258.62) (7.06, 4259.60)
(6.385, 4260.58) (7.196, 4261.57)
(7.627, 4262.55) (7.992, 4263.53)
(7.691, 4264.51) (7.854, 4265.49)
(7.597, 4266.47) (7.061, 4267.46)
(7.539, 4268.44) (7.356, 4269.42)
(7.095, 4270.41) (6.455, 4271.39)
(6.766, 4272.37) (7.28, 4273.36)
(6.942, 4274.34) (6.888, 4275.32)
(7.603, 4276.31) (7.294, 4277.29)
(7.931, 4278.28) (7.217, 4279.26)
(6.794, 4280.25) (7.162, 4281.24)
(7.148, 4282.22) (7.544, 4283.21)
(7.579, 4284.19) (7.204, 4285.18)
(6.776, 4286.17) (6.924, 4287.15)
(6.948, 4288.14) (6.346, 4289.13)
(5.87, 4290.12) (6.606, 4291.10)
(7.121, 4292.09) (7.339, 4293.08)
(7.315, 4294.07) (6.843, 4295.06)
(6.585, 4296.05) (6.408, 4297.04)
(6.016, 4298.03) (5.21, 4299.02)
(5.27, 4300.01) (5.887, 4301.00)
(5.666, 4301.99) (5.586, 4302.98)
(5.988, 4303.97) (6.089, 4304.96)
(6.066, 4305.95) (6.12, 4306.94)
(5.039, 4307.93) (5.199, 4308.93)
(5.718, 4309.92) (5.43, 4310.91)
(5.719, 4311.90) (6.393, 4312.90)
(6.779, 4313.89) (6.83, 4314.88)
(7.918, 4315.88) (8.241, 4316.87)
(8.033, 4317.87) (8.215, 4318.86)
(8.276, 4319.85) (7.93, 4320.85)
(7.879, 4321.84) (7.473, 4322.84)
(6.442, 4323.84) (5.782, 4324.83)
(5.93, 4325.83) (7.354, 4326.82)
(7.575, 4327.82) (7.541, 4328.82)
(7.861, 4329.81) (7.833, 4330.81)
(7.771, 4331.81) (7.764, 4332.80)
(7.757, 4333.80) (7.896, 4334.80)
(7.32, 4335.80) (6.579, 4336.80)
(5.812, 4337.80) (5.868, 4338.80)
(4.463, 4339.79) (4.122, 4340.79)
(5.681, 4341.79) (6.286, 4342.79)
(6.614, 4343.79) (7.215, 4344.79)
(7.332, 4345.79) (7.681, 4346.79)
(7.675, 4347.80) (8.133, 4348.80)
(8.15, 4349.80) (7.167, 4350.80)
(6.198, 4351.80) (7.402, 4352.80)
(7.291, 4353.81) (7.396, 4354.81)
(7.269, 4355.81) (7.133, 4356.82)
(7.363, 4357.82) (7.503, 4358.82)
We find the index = 1.60 angstrom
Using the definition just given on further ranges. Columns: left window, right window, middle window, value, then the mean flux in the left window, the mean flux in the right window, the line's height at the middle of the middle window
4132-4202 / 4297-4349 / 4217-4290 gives -1.5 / 7.68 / 6.67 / 7.12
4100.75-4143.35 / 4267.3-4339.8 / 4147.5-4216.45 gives -3.5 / 7.55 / 6.83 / 7.31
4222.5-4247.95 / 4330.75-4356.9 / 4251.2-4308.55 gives 1.8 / 7.24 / 6.94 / 7.11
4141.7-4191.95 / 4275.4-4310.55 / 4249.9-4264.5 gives -1.0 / 7.7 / 6.52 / 6.86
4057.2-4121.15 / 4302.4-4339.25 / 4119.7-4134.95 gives -0.9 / 7.41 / 6.86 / 7.32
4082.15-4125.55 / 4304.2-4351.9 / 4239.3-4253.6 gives -0.5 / 7.46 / 6.86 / 7.08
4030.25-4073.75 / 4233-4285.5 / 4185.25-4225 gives -1.2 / 7.52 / 7.3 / 7.36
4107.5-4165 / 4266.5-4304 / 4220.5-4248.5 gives -0.5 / 7.85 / 6.8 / 7.16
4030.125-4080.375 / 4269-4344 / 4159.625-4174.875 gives -1.4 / 7.5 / 6.74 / 7.17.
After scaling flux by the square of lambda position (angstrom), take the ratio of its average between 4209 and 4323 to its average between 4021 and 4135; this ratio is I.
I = 1.03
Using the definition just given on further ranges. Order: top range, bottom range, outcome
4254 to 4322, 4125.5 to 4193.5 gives 0.95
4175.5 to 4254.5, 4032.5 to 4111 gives 1.08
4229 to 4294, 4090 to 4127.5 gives 1.06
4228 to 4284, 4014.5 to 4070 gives 1.07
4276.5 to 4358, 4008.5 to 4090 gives 1.02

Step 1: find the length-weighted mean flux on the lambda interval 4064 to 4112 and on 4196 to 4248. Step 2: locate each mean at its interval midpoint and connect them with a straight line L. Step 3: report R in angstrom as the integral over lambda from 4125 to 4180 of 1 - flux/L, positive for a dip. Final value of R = -3.1 angstrom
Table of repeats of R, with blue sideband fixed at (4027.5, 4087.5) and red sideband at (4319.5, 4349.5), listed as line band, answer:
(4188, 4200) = -0.4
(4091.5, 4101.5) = 0.6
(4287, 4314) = 3.5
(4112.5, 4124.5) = -0.9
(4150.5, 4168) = -1.3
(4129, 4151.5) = -1.2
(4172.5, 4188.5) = -0.4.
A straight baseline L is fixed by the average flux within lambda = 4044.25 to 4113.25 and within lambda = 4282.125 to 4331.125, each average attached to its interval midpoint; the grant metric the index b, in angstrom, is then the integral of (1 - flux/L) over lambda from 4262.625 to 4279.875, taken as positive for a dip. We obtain -1.3 angstrom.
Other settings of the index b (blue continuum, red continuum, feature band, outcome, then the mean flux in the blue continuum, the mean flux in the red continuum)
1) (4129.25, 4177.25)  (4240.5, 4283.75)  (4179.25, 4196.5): 0.1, 7.77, 7.3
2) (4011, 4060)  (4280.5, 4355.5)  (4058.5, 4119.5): 0.7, 7.66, 6.78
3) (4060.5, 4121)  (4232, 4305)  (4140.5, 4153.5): -1.0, 7.4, 7.05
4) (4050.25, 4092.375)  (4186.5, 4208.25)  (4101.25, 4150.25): -0.4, 7.61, 7.48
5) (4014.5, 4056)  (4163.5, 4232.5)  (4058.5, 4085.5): 0.5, 7.67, 7.54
